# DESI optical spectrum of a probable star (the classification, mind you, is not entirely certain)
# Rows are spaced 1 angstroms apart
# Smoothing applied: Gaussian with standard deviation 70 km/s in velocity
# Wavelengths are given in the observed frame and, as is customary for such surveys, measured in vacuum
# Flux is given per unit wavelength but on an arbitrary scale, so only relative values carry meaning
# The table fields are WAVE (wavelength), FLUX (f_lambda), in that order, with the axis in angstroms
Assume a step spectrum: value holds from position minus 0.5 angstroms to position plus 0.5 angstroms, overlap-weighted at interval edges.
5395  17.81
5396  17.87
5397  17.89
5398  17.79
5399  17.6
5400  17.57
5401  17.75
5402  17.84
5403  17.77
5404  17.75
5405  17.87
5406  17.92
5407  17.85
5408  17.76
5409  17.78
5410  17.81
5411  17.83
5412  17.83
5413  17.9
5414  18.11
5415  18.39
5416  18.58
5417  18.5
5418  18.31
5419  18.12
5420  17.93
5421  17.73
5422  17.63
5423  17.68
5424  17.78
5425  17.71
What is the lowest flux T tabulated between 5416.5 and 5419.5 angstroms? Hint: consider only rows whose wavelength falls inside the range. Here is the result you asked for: 18.12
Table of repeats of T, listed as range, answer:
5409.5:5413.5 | 17.81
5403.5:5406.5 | 17.75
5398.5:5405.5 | 17.57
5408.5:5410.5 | 17.78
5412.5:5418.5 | 17.9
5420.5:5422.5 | 17.63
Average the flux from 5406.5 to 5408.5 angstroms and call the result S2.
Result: 17.8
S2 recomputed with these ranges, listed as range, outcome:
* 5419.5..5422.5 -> 17.8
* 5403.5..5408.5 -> 17.8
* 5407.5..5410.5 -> 17.8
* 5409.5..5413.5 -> 17.8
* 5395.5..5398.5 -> 17.8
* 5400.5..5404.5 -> 17.8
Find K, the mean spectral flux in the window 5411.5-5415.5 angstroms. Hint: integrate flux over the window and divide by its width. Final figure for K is 18.1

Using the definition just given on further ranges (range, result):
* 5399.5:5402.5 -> 17.7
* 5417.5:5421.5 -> 18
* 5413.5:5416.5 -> 18.4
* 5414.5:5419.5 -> 18.4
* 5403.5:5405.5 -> 17.8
